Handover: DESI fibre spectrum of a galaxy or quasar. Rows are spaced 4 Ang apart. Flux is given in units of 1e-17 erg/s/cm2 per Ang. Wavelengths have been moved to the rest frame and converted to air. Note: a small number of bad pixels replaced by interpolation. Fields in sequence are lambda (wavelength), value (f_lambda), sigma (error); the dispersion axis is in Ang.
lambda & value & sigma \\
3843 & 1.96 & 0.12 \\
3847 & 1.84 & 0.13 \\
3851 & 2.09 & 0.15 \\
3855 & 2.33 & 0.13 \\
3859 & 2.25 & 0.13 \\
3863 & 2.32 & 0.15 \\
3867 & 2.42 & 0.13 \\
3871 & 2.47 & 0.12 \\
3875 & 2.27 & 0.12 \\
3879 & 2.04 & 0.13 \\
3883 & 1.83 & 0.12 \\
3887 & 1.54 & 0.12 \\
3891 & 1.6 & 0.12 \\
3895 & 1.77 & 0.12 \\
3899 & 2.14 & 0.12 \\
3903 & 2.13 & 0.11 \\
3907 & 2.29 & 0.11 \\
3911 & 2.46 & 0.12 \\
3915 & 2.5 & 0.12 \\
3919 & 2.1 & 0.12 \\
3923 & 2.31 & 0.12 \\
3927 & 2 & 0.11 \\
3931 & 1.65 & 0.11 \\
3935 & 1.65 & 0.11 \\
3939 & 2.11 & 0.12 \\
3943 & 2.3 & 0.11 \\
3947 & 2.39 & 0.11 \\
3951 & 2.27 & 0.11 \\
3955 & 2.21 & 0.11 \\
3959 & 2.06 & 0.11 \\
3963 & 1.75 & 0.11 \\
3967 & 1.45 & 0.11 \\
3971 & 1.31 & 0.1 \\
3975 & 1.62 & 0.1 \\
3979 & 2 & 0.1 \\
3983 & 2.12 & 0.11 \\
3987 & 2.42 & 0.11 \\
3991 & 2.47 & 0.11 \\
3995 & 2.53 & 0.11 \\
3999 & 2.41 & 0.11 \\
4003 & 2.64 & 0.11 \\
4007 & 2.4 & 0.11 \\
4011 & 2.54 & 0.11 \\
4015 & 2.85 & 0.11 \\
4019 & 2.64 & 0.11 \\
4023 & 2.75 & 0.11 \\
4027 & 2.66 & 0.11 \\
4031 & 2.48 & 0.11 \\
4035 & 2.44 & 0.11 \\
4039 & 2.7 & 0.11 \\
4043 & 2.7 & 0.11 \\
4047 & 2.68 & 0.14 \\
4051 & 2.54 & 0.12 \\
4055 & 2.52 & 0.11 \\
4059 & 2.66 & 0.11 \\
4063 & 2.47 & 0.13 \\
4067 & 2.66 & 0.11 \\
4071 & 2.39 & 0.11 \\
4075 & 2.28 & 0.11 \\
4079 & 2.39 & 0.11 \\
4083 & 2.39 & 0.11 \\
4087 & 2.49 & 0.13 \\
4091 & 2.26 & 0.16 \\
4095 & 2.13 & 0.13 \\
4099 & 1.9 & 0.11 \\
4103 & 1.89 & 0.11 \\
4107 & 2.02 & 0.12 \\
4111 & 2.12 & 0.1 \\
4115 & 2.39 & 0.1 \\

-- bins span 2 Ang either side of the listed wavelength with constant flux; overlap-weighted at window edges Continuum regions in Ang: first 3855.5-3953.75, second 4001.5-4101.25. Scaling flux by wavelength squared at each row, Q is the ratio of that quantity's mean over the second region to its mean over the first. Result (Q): 1.27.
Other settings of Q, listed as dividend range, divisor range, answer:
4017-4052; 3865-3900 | 1.41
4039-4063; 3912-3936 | 1.35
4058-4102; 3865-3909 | 1.26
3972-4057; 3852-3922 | 1.23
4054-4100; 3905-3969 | 1.22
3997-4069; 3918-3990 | 1.36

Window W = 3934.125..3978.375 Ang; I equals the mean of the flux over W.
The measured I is 1.93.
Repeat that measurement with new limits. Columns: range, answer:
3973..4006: 2.28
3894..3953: 2.14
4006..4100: 2.5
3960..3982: 1.67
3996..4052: 2.6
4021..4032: 2.64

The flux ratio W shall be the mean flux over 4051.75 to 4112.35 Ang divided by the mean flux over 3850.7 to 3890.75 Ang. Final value 1.08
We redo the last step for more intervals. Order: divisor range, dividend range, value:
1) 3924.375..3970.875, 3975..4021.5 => 1.23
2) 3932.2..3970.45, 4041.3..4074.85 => 1.29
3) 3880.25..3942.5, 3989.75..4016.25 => 1.26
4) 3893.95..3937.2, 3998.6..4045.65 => 1.24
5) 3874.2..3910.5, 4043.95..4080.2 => 1.28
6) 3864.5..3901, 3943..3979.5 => 0.95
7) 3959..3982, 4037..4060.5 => 1.56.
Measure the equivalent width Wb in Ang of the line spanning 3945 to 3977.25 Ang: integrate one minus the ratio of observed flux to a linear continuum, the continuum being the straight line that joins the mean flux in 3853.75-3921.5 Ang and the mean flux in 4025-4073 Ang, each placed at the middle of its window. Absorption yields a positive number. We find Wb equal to 6.24 Ang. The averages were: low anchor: 2.14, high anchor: 2.57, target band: 1.88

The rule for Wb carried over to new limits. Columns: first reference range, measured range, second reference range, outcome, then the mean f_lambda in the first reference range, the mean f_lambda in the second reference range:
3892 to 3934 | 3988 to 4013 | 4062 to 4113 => -3.6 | 2.11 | 2.26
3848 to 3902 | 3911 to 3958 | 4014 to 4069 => 2.6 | 2.08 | 2.62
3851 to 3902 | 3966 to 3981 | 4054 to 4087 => 4.4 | 2.08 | 2.47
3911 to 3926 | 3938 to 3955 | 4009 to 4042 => 0.9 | 2.3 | 2.63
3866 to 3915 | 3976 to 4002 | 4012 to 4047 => 1.9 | 2.09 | 2.65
